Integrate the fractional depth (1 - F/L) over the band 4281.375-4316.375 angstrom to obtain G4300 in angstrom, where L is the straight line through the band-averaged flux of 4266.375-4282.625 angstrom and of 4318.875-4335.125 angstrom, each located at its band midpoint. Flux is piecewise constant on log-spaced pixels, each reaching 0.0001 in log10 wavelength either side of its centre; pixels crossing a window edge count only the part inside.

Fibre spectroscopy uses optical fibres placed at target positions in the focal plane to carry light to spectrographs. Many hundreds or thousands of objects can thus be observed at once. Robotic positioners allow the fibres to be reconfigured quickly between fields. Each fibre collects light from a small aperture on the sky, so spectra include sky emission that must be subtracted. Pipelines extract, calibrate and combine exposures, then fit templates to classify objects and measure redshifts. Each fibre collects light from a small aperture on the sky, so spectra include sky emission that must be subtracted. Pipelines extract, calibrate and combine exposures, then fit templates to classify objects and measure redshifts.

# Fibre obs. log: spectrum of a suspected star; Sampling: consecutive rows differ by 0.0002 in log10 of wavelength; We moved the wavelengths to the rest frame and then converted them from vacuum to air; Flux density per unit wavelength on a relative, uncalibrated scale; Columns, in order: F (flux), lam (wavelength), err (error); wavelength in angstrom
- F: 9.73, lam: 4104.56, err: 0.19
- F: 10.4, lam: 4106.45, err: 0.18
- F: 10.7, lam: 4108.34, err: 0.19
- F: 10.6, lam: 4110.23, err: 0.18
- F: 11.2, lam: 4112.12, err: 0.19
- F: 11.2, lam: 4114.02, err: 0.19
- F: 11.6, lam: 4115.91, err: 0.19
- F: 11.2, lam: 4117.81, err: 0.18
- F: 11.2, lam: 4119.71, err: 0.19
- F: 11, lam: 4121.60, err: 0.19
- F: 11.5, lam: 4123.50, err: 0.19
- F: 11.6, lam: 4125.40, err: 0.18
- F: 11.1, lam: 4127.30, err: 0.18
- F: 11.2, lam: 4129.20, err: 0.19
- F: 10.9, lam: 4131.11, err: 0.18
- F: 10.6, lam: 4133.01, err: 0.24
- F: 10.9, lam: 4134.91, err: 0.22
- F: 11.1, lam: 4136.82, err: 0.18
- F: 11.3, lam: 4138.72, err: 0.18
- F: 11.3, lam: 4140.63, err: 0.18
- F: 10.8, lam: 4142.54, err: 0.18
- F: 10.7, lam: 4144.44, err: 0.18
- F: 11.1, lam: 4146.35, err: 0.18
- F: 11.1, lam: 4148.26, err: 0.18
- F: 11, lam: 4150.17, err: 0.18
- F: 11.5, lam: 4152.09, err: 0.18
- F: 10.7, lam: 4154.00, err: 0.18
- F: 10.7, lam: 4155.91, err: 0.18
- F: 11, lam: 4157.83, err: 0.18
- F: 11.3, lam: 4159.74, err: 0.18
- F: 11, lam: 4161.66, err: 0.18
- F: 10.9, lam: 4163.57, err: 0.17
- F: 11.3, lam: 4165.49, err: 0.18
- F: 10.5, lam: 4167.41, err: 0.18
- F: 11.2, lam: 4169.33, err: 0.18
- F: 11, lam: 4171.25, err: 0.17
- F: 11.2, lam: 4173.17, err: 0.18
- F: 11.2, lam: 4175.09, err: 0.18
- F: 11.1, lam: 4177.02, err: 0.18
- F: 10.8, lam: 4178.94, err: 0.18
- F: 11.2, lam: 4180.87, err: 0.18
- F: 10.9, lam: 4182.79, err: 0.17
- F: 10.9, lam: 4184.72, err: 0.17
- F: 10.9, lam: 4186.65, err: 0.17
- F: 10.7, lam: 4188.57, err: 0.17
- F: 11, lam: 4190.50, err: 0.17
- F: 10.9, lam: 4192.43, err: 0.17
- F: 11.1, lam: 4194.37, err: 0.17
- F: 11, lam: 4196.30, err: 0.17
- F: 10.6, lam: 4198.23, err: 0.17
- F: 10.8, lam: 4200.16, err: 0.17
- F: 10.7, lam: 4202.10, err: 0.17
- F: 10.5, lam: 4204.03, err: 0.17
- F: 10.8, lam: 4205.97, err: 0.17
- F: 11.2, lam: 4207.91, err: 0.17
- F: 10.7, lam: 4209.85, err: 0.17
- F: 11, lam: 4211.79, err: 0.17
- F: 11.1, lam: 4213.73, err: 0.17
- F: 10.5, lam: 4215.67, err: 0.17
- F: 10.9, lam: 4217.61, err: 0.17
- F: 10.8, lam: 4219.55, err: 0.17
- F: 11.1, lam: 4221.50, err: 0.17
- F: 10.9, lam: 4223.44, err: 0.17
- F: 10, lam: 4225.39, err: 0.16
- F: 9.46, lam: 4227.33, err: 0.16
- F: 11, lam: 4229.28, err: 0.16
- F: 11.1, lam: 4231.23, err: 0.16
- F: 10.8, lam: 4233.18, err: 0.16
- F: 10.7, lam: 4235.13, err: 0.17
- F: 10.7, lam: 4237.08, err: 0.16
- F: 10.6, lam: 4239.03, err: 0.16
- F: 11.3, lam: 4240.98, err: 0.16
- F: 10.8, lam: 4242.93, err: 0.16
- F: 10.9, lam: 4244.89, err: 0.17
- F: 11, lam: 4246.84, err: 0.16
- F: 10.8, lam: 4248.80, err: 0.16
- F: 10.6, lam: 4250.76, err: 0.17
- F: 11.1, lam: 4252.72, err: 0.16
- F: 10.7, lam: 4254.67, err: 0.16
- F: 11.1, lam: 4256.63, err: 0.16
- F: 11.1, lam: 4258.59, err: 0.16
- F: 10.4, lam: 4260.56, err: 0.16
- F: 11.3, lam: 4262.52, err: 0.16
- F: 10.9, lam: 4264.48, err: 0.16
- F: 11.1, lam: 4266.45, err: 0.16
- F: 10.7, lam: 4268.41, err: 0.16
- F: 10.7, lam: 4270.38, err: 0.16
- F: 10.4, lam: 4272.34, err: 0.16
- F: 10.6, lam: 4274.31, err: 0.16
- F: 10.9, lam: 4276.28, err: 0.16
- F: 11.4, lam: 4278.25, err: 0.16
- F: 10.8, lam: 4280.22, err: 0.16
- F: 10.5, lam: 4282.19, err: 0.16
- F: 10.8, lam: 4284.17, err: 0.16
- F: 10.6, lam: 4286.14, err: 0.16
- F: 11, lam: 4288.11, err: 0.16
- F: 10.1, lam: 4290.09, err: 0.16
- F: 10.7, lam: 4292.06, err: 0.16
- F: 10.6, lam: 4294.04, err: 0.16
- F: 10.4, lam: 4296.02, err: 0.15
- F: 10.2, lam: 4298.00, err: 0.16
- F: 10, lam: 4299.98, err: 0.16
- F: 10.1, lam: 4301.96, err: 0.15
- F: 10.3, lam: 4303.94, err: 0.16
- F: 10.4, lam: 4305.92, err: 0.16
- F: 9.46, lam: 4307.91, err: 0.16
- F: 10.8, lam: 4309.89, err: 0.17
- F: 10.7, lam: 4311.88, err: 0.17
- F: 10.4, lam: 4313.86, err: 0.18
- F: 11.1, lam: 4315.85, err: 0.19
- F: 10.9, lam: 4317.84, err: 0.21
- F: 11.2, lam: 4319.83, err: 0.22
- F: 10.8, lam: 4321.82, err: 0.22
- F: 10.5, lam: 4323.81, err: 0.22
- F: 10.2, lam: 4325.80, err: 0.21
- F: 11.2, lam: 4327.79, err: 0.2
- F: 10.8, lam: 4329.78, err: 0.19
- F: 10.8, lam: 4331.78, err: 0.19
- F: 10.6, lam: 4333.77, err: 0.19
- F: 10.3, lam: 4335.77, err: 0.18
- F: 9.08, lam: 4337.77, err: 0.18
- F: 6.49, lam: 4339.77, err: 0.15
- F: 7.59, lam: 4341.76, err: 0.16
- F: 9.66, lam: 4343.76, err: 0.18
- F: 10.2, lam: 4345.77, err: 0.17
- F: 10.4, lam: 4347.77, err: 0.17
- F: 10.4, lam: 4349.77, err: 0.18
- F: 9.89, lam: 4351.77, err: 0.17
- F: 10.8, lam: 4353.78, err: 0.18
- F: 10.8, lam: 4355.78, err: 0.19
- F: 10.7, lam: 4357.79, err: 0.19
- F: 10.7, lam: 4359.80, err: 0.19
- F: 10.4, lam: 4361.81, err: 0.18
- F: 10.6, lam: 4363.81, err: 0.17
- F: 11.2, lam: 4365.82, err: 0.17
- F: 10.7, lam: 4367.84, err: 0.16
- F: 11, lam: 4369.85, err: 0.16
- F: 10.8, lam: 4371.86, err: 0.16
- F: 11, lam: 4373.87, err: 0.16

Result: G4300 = 1.06 angstrom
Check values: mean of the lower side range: 10.8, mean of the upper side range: 10.8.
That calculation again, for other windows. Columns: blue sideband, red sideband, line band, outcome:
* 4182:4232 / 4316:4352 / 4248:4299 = -1.6 angstrom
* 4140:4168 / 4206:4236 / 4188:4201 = 0.0 angstrom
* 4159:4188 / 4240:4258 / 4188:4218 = 0.4 angstrom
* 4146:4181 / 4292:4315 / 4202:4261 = -0.6 angstrom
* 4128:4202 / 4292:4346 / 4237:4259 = -0.7 angstrom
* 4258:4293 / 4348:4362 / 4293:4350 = 2.4 angstrom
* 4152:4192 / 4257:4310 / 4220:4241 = 0.2 angstrom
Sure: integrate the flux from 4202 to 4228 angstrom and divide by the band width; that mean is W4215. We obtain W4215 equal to 10.7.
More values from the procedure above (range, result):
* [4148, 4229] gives 10.9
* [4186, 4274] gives 10.8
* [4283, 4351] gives 10.3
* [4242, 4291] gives 10.8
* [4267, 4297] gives 10.7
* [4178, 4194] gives 10.9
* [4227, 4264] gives 10.8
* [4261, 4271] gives 10.9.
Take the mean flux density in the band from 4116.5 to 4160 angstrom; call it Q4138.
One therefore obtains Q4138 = 11.1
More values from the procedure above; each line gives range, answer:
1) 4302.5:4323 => 10.6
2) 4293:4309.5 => 10.2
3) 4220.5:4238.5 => 10.6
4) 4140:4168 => 11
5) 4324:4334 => 10.7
